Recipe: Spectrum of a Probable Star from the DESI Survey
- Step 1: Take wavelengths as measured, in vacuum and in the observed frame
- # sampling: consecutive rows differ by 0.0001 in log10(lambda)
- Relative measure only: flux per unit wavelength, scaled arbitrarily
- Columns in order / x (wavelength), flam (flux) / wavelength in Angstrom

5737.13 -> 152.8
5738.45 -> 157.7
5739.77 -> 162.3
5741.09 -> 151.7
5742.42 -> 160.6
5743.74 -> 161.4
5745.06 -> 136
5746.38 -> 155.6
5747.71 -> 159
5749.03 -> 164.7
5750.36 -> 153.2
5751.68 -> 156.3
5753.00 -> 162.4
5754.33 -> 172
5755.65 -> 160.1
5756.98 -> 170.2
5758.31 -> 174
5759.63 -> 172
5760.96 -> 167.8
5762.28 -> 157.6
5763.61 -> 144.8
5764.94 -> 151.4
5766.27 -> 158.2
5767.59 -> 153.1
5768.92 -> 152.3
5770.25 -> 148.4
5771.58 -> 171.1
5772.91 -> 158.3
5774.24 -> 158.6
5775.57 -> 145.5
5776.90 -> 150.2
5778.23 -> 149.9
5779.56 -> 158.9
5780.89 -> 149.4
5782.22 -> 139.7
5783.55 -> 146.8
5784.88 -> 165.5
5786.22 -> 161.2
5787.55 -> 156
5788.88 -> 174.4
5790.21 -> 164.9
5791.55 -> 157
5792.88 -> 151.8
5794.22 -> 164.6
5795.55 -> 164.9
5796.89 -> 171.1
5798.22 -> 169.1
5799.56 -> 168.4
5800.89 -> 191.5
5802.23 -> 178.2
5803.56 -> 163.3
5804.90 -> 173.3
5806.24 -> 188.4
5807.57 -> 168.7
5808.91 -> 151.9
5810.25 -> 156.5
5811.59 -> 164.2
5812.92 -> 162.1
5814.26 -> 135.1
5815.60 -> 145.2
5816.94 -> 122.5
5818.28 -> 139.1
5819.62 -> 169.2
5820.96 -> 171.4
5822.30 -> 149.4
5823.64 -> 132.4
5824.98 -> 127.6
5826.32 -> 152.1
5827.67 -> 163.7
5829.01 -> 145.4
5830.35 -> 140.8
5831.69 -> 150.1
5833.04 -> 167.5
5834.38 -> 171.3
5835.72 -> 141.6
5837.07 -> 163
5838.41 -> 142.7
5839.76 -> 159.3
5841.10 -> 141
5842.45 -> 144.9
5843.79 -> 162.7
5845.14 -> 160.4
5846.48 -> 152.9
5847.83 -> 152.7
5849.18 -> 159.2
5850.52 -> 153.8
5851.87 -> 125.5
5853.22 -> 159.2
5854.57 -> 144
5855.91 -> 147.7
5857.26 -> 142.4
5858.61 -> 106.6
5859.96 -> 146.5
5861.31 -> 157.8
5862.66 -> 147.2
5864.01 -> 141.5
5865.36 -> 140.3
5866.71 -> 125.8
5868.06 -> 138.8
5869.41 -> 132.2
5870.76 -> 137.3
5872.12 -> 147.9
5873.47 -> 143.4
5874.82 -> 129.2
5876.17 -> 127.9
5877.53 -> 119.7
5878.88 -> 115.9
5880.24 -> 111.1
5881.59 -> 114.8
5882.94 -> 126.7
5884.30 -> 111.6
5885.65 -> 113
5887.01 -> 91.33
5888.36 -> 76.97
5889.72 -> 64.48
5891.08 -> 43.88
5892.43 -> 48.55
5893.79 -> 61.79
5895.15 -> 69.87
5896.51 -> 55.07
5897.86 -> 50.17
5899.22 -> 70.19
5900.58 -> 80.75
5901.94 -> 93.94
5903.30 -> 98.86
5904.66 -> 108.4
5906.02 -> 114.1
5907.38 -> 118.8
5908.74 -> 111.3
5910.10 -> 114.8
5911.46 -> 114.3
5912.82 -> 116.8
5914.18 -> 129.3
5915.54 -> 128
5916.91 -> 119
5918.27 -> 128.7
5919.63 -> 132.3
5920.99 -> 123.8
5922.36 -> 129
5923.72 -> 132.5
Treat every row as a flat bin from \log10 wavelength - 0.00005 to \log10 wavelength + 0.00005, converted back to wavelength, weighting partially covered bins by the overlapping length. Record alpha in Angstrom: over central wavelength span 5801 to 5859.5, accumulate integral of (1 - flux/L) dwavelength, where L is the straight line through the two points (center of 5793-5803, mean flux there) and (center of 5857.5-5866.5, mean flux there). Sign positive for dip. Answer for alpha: 0.9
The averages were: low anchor 171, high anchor 139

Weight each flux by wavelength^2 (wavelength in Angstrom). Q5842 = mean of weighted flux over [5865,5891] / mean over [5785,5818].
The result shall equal 0.7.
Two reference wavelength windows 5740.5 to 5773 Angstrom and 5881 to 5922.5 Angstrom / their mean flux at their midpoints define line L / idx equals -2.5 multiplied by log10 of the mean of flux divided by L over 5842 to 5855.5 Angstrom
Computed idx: -0.25 mag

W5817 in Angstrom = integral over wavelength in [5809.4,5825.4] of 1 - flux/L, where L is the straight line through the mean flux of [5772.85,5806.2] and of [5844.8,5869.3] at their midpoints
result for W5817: 0.7 Angstrom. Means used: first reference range 162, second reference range 144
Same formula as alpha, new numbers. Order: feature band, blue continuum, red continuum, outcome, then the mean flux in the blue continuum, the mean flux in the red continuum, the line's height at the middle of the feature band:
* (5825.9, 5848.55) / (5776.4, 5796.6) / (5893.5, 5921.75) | -3.3 Angstrom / 157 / 103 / 134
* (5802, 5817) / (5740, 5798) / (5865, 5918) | -2.0 Angstrom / 158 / 105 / 141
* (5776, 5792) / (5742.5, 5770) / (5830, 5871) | -0.1 Angstrom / 159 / 147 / 156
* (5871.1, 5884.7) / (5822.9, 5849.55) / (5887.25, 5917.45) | -1.5 Angstrom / 151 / 90.3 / 113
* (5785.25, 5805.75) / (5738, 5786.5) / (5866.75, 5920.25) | -3.3 Angstrom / 157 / 106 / 144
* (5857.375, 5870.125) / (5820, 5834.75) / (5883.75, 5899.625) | -3.8 Angstrom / 152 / 71.1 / 106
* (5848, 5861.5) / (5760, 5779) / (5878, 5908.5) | -4.3 Angstrom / 155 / 88.7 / 109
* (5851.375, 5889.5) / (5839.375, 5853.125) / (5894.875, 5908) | -1.7 Angstrom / 151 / 86.4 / 123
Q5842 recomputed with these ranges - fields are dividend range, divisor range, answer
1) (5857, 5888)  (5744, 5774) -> 0.84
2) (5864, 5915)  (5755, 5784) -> 0.70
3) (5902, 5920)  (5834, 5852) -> 0.78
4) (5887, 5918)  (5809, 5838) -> 0.62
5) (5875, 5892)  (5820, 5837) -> 0.68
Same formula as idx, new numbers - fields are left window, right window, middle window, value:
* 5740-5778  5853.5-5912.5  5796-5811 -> -0.21 mag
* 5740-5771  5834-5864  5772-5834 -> -0.03 mag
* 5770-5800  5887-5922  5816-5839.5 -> -0.11 mag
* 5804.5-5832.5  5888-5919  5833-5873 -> -0.15 mag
